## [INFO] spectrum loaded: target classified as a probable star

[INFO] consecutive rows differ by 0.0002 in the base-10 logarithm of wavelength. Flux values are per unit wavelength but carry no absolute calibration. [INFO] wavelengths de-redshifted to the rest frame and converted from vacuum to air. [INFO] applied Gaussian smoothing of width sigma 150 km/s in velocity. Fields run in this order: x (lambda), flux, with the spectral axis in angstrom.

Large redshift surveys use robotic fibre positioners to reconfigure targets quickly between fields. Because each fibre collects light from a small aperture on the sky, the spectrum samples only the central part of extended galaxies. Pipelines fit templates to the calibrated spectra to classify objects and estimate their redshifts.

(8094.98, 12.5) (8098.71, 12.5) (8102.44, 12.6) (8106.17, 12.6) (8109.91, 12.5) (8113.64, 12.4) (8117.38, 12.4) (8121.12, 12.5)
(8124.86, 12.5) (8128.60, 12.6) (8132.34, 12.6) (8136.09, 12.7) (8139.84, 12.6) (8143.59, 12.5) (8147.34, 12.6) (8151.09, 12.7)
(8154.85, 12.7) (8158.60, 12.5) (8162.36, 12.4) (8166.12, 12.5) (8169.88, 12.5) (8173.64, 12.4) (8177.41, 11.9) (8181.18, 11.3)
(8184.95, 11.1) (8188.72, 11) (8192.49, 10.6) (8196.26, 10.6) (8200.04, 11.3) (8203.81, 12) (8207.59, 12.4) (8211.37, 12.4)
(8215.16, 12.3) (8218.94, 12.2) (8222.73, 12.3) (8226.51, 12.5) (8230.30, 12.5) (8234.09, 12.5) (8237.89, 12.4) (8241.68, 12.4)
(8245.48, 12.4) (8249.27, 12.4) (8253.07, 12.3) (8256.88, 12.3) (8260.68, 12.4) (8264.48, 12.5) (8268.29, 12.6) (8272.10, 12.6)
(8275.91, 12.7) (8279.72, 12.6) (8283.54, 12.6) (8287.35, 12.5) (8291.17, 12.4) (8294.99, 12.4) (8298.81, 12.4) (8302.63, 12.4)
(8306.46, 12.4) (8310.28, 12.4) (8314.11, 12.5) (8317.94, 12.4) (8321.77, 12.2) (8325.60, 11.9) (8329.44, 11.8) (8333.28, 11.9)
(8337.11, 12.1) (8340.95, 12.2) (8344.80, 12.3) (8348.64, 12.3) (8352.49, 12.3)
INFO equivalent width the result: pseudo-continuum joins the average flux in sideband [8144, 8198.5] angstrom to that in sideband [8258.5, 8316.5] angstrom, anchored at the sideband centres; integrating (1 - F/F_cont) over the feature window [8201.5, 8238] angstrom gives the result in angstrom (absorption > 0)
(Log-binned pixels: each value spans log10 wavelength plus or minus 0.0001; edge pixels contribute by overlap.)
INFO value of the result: -0.52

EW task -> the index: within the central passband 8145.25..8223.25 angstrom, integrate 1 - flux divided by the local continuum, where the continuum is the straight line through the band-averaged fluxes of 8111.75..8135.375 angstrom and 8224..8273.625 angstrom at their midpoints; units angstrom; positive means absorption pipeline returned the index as 3.1 angstrom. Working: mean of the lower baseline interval 12.5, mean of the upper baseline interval 12.4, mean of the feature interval 12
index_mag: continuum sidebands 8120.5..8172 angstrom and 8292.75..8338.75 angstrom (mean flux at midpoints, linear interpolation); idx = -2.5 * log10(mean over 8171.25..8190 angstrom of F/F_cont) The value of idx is 0.08 mag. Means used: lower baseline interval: 12.6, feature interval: 11.6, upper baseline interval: 12.2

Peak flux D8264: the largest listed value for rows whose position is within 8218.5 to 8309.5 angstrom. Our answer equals 12.7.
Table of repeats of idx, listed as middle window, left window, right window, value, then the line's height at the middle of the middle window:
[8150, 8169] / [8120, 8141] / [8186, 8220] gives -0.03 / 12.2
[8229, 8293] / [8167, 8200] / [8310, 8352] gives -0.06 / 11.8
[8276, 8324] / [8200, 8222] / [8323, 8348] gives -0.03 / 12.1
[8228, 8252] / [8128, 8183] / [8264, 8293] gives 0.01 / 12.5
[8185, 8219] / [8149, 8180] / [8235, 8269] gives 0.08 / 12.4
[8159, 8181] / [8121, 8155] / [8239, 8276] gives 0.03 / 12.6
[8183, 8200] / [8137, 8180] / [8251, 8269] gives 0.15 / 12.4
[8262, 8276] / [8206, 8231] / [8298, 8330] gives -0.02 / 12.3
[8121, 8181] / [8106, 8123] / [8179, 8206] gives -0.06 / 11.9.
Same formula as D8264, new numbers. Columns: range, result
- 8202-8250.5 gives 12.5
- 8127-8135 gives 12.6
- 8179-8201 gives 11.3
